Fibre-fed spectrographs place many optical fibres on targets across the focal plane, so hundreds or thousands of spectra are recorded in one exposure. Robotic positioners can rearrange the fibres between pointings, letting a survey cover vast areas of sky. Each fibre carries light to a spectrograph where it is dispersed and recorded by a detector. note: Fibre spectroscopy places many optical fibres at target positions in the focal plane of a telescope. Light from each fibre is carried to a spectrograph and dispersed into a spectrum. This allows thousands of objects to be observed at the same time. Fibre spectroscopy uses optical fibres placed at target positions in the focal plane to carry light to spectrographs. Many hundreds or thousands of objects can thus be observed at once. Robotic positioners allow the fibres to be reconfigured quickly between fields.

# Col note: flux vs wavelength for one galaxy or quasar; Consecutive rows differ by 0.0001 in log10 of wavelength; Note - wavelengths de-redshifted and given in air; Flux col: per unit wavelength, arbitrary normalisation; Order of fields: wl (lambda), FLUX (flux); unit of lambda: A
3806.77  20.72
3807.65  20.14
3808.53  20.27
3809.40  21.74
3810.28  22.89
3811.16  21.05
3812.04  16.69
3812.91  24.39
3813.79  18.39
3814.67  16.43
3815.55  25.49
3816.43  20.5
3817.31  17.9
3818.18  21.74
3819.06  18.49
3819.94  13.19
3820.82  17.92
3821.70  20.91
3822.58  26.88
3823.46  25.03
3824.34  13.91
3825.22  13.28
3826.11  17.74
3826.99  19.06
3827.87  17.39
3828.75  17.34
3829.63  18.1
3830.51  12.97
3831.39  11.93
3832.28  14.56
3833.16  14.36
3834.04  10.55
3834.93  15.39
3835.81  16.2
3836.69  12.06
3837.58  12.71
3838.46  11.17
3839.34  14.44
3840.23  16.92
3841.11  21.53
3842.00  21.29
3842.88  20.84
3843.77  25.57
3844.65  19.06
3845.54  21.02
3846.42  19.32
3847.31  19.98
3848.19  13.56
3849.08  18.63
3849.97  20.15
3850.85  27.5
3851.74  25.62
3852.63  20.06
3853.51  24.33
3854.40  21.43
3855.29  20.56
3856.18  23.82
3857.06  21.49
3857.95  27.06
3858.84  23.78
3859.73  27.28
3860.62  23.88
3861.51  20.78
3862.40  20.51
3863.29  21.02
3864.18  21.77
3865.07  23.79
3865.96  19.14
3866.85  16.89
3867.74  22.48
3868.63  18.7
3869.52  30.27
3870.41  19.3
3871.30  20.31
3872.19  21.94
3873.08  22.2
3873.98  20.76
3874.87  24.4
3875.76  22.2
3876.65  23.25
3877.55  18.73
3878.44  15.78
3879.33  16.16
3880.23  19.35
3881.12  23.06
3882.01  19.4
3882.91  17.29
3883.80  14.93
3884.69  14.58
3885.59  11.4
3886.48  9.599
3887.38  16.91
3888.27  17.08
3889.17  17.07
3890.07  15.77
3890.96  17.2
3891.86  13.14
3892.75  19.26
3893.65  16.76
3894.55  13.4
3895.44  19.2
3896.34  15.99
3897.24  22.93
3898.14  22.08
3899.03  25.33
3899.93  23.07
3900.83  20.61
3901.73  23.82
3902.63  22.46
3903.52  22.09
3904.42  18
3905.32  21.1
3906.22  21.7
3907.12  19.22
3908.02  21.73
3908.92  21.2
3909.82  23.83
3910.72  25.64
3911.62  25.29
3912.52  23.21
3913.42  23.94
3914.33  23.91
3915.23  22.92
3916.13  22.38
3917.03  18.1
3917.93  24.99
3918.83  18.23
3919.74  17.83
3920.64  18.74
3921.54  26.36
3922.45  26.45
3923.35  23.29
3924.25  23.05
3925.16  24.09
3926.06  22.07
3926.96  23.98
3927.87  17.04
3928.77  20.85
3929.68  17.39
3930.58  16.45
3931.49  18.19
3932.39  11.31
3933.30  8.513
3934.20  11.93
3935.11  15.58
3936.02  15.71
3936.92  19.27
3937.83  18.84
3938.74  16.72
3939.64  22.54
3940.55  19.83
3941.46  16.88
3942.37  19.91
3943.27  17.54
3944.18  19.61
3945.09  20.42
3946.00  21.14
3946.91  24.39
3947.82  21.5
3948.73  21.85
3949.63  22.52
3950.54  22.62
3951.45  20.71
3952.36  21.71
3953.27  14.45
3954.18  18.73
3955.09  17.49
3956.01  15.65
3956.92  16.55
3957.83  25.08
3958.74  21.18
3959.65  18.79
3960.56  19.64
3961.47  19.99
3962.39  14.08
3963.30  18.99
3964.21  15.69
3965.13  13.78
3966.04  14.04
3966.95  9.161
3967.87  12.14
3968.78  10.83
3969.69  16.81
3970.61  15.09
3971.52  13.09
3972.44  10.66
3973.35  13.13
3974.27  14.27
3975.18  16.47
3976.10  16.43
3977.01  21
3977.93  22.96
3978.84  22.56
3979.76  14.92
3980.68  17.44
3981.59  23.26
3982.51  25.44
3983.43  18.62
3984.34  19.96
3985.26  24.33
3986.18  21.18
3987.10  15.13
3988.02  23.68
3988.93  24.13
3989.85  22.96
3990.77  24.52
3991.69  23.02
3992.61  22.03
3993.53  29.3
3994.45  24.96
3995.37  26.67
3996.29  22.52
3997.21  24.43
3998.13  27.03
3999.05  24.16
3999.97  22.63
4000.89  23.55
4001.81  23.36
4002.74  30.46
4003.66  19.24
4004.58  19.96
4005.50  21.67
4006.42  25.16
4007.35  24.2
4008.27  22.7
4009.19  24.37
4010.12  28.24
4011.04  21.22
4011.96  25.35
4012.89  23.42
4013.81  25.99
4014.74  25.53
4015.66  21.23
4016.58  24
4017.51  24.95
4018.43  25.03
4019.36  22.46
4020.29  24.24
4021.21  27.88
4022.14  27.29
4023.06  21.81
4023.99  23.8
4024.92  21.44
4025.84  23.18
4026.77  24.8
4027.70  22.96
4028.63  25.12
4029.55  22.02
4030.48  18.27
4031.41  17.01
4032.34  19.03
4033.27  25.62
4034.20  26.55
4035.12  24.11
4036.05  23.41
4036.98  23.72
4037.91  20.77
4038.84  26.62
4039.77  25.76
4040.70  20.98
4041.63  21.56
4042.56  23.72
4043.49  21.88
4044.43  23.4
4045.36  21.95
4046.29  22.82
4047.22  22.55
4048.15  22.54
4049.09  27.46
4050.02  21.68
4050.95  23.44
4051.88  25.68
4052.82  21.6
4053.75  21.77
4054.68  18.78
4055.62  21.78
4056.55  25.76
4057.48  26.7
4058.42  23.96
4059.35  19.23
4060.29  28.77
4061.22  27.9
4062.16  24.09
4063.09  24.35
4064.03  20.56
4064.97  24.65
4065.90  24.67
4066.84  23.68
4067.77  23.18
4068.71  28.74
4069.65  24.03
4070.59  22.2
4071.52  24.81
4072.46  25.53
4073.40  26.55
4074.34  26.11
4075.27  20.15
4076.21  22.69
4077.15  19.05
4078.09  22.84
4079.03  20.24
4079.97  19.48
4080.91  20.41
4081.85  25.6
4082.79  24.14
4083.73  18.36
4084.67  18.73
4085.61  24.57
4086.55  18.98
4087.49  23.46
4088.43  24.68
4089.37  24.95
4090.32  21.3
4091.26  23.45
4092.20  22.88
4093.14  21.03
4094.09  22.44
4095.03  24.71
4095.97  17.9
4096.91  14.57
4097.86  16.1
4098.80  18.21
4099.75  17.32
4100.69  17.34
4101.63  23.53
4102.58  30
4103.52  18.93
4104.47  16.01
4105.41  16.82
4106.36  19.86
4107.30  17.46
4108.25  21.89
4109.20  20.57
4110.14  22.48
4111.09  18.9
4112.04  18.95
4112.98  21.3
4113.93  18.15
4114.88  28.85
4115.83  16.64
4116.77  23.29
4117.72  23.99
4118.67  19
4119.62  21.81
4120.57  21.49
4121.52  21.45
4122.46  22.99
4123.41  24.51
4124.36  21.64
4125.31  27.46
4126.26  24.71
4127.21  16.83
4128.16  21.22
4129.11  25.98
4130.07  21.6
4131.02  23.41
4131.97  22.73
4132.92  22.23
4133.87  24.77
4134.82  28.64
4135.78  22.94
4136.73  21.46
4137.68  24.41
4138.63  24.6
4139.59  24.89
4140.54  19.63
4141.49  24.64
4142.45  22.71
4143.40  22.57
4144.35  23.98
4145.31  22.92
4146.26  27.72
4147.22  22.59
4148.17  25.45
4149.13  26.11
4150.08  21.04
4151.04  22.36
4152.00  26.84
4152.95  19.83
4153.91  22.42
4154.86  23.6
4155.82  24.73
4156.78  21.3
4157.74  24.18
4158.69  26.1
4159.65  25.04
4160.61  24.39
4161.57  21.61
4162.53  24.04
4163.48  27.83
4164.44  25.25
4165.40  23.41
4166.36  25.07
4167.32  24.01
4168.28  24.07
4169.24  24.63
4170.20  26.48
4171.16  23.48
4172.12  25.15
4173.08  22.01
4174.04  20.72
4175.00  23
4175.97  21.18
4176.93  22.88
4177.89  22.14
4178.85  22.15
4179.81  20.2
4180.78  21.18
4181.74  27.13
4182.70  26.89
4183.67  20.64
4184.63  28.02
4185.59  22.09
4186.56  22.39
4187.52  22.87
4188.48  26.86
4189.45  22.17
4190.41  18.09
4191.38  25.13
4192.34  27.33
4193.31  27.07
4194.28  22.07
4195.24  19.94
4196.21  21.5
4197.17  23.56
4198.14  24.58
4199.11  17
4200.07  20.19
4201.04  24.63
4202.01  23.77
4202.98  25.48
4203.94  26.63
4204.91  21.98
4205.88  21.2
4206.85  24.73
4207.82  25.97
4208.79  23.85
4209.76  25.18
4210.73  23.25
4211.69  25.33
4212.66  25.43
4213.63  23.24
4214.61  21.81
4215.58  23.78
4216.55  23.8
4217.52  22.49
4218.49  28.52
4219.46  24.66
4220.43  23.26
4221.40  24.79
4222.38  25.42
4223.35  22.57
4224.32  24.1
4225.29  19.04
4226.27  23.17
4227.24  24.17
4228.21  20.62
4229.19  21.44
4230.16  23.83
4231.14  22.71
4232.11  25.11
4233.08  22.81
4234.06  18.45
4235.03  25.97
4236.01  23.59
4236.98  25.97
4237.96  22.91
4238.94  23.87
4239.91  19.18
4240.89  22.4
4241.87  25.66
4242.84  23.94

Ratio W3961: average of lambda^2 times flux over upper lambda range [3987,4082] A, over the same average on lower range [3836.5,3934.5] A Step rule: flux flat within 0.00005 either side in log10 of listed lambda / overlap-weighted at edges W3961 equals 1.26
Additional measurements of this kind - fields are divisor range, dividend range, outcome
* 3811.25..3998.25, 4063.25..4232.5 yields 1.32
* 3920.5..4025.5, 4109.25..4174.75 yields 1.23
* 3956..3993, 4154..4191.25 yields 1.42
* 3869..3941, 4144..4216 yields 1.37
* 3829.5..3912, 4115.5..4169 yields 1.37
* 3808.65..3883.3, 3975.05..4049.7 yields 1.27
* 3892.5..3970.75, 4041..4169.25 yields 1.27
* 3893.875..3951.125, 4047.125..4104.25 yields 1.19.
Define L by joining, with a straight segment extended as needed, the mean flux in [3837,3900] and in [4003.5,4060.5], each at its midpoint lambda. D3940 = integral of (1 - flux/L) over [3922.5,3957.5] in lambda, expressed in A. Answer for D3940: 3.74 A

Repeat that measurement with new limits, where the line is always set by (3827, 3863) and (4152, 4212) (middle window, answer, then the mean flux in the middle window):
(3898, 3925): -3.2 A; 22.4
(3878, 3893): 2.6 A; 16.3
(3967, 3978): 3.2 A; 14.7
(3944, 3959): 0.2 A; 20.3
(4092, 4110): 2.1 A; 19.9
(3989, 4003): -2.3 A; 24.7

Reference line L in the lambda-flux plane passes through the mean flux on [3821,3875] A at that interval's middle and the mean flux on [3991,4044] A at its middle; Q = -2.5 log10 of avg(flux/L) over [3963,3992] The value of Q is 0.259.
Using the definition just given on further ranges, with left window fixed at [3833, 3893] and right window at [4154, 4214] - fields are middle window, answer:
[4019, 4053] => -0.07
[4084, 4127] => 0.07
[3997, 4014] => -0.13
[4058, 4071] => -0.10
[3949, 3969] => 0.18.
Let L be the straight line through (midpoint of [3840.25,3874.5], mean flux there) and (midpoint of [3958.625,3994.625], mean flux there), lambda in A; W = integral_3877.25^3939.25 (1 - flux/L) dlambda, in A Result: 3.1 A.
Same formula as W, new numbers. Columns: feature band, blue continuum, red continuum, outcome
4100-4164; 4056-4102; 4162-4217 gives 1.1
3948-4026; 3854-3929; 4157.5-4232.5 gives 2.5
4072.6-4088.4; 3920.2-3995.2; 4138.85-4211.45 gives -0.4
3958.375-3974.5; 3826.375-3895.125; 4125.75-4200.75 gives 4.3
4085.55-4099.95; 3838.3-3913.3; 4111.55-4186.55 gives 1.1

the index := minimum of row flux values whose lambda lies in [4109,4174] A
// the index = 16.64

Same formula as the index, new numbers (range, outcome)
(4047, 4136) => 14.57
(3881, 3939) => 8.513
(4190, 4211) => 17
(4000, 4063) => 17.01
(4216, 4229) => 19.04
